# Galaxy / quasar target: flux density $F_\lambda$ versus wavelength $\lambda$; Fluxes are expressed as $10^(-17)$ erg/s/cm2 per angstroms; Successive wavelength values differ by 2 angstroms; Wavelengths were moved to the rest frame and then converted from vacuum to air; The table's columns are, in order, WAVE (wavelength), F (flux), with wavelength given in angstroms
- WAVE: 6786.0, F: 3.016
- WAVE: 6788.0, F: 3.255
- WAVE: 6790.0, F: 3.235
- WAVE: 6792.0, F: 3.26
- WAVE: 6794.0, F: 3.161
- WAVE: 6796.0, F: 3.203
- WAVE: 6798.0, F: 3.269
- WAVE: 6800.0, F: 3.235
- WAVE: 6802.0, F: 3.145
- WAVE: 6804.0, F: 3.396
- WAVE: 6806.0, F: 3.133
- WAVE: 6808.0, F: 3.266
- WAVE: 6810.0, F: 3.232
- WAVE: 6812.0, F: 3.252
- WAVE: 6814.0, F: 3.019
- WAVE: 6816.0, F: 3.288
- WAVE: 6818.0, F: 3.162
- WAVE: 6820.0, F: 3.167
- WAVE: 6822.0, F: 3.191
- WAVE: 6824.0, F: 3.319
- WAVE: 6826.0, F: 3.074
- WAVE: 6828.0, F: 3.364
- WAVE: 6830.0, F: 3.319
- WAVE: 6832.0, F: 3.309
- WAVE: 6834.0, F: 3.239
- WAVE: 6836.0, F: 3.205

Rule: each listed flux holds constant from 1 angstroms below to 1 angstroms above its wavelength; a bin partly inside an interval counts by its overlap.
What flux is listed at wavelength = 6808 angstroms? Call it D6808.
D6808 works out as 3.266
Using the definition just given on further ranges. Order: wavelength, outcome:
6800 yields 3.235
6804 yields 3.396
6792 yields 3.26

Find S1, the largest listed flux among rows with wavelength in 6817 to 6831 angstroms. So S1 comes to 3.364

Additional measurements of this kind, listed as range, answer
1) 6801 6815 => 3.396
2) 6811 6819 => 3.288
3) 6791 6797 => 3.26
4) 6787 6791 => 3.255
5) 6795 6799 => 3.269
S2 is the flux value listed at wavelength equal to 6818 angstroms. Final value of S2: 3.162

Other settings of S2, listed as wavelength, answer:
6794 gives 3.161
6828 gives 3.364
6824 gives 3.319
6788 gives 3.255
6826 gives 3.074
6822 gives 3.191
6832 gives 3.309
